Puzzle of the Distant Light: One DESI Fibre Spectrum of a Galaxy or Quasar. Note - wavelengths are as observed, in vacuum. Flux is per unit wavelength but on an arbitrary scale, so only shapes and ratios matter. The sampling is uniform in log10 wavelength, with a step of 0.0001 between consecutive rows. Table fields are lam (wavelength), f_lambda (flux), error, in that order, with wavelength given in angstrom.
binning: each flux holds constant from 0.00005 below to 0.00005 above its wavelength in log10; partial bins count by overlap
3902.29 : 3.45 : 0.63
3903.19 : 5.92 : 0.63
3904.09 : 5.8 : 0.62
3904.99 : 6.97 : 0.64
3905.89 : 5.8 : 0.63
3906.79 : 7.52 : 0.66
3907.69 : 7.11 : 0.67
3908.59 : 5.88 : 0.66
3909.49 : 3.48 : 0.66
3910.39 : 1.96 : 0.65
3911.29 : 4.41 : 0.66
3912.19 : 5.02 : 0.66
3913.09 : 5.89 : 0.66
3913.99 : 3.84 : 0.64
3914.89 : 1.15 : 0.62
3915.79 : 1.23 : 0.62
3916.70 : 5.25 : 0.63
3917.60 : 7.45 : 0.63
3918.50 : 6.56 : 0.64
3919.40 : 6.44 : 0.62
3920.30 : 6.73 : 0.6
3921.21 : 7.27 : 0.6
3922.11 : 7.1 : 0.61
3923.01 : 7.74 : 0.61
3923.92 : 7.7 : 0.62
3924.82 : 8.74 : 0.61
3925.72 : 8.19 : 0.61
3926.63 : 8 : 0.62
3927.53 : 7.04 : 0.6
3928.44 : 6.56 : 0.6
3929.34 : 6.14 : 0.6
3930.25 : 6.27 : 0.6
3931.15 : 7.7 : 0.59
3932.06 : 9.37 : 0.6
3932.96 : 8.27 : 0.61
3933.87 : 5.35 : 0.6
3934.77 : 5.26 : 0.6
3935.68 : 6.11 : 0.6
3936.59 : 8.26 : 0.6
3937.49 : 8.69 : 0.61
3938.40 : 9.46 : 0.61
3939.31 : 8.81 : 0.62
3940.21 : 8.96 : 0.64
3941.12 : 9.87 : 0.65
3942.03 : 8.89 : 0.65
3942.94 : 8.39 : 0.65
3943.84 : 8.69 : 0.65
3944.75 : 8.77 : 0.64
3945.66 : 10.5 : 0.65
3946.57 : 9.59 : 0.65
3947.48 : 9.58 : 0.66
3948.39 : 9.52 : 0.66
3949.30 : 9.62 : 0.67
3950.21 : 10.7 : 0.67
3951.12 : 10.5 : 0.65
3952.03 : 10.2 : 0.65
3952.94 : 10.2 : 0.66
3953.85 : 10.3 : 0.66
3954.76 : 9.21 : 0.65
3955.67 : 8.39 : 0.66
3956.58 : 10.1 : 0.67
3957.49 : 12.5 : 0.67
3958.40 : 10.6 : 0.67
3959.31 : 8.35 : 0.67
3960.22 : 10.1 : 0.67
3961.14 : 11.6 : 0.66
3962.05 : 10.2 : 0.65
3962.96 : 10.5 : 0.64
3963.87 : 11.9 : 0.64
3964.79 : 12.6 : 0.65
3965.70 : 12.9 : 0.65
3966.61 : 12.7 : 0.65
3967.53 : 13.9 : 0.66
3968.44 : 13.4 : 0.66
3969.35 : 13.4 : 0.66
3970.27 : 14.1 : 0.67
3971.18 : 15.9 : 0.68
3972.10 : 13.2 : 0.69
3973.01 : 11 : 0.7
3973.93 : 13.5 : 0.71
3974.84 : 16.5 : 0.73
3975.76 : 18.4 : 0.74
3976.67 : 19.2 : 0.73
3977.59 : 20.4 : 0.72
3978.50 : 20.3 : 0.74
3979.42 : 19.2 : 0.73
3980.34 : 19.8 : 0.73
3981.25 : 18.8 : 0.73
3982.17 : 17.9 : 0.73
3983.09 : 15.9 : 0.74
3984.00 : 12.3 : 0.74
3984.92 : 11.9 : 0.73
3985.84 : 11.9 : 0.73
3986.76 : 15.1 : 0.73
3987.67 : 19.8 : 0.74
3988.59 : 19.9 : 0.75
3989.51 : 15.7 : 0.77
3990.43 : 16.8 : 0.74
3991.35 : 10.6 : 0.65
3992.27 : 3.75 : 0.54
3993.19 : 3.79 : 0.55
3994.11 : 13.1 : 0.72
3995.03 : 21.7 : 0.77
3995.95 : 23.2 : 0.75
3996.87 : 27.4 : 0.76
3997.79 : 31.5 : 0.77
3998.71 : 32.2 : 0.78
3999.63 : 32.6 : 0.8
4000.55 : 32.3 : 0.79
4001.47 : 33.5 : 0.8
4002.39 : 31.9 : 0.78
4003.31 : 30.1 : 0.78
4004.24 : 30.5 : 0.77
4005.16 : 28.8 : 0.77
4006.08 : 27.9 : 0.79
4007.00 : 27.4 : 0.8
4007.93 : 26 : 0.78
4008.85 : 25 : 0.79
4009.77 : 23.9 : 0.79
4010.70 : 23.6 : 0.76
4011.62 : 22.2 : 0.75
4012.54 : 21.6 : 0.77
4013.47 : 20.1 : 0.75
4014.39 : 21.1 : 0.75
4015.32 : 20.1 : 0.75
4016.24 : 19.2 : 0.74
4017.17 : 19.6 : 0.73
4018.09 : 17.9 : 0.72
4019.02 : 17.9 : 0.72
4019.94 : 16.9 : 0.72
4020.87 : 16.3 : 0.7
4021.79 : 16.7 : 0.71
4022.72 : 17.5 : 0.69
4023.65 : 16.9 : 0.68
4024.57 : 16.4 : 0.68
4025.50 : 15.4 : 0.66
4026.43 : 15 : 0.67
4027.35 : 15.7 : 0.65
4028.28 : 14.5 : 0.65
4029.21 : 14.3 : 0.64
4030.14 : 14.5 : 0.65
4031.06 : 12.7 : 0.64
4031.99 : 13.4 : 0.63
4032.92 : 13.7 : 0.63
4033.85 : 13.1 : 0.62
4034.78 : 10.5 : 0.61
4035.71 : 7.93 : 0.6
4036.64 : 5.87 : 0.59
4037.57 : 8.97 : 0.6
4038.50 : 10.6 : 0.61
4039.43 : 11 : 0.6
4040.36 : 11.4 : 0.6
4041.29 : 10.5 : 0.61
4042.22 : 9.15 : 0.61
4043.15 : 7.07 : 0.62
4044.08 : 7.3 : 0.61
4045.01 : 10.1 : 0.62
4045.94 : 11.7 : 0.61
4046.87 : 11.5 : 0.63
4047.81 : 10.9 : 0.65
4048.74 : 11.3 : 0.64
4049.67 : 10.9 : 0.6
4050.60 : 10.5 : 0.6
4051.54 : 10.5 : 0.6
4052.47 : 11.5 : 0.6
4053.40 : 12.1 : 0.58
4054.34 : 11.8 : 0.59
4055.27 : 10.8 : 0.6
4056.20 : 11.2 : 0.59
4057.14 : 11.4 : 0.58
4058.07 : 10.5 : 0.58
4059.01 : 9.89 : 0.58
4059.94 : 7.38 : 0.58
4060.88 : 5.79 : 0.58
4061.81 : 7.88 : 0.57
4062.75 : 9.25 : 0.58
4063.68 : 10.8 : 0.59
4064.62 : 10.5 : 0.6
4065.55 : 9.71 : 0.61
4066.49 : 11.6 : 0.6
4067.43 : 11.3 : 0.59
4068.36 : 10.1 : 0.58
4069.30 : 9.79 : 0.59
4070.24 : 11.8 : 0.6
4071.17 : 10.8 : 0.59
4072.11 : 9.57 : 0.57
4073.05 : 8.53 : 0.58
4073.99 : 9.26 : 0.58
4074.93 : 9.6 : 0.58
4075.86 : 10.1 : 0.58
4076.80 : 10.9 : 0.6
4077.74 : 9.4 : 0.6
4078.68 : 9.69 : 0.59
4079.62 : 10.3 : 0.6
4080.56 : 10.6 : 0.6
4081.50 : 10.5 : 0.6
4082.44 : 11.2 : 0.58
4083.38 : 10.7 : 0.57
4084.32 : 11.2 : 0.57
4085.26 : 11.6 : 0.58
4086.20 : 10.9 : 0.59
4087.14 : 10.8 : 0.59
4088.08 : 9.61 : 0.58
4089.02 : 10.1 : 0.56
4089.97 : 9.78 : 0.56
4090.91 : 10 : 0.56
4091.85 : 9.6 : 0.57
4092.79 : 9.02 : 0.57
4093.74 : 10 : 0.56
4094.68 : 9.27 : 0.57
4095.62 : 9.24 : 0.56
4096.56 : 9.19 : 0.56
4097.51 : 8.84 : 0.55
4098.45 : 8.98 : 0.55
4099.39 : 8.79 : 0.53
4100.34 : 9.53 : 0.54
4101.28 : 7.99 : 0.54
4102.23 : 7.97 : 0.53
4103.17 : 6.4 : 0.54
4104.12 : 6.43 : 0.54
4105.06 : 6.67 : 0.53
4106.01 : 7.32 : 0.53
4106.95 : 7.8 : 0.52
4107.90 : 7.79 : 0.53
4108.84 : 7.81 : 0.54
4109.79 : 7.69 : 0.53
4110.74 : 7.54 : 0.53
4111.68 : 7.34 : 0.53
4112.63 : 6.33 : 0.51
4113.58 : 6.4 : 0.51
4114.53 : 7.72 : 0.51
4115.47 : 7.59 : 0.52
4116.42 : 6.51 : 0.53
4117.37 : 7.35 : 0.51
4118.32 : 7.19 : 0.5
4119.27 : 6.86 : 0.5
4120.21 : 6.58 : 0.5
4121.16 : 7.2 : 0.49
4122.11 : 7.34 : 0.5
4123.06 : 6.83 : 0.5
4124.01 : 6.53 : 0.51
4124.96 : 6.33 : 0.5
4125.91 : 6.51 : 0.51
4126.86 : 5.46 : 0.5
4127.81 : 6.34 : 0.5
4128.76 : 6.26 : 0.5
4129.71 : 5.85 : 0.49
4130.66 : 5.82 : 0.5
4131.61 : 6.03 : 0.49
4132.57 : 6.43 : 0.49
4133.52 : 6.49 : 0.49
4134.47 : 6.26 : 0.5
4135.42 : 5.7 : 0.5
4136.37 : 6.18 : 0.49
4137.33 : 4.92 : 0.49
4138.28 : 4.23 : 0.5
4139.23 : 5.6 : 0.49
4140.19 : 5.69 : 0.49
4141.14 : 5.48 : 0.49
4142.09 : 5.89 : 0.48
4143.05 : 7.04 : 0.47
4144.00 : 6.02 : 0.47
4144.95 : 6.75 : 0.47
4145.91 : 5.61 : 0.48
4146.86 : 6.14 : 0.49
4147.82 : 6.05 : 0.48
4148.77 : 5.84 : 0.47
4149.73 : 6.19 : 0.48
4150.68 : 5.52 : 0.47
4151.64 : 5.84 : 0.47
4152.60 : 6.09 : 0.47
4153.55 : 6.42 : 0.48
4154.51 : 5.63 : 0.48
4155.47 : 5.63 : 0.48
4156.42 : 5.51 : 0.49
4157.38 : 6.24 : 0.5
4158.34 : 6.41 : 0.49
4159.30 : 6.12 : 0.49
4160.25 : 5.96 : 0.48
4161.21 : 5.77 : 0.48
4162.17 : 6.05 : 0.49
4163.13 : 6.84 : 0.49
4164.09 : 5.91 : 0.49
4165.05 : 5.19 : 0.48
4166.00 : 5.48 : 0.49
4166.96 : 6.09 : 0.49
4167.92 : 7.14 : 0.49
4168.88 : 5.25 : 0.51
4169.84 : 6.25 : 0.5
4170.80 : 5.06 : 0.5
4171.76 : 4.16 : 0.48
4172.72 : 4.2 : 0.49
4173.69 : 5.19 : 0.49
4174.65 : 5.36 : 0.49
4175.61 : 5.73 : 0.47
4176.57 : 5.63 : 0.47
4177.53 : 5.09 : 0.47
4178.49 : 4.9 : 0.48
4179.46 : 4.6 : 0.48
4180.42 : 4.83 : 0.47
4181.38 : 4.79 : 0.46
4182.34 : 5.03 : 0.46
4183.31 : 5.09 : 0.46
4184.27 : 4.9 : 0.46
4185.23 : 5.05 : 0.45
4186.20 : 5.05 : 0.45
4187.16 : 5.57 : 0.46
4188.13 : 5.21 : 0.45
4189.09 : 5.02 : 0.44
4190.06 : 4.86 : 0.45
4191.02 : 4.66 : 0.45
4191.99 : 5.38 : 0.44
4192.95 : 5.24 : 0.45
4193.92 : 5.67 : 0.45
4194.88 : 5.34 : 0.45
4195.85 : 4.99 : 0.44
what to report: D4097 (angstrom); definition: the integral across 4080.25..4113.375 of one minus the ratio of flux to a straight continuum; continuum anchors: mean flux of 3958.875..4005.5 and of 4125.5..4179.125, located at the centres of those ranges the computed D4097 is 2.7 angstrom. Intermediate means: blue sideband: 17.8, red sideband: 5.81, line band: 8.95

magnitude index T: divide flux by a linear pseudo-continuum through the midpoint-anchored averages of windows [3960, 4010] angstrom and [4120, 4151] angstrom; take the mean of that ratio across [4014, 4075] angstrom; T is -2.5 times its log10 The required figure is 0.15 mag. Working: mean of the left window 18.7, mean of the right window 6.09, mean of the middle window 12.1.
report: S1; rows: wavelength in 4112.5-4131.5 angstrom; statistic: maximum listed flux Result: 7.72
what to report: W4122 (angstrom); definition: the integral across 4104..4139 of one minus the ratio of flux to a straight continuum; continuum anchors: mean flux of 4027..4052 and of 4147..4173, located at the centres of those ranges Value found 4.1 angstrom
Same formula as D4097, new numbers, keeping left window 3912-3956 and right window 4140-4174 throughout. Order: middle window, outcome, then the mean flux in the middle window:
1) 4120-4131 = -0.5 angstrom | 6.42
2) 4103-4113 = -1.5 angstrom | 7.22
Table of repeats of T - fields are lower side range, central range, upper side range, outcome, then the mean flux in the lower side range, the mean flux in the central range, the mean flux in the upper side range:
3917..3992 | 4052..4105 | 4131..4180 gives -0.243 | 11.2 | 9.82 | 5.76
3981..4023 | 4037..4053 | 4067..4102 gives 0.424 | 21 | 10.3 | 9.95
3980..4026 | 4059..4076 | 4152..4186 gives 0.459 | 20.6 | 9.66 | 5.53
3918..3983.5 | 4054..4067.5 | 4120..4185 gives -0.223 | 10.8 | 9.93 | 5.81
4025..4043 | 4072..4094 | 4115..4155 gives -0.113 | 11.9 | 10.1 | 6.2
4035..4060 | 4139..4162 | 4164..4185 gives 0.035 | 10.2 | 5.98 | 5.25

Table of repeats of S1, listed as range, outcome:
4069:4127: 11.8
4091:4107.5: 10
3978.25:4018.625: 33.5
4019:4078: 17.9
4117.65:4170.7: 7.34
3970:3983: 20.4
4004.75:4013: 28.8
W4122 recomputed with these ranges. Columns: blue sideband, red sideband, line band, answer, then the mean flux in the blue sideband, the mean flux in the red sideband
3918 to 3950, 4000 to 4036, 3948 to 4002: -4.49 angstrom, 8.03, 20.1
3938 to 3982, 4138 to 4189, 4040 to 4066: -2.55 angstrom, 12.2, 5.61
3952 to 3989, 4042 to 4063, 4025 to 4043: -1.62 angstrom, 13.9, 10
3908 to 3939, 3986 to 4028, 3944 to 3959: 1.71 angstrom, 6.33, 21.1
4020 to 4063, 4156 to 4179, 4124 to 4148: 3.90 angstrom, 11.6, 5.64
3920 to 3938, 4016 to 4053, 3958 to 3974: -4.98 angstrom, 7.33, 12.9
